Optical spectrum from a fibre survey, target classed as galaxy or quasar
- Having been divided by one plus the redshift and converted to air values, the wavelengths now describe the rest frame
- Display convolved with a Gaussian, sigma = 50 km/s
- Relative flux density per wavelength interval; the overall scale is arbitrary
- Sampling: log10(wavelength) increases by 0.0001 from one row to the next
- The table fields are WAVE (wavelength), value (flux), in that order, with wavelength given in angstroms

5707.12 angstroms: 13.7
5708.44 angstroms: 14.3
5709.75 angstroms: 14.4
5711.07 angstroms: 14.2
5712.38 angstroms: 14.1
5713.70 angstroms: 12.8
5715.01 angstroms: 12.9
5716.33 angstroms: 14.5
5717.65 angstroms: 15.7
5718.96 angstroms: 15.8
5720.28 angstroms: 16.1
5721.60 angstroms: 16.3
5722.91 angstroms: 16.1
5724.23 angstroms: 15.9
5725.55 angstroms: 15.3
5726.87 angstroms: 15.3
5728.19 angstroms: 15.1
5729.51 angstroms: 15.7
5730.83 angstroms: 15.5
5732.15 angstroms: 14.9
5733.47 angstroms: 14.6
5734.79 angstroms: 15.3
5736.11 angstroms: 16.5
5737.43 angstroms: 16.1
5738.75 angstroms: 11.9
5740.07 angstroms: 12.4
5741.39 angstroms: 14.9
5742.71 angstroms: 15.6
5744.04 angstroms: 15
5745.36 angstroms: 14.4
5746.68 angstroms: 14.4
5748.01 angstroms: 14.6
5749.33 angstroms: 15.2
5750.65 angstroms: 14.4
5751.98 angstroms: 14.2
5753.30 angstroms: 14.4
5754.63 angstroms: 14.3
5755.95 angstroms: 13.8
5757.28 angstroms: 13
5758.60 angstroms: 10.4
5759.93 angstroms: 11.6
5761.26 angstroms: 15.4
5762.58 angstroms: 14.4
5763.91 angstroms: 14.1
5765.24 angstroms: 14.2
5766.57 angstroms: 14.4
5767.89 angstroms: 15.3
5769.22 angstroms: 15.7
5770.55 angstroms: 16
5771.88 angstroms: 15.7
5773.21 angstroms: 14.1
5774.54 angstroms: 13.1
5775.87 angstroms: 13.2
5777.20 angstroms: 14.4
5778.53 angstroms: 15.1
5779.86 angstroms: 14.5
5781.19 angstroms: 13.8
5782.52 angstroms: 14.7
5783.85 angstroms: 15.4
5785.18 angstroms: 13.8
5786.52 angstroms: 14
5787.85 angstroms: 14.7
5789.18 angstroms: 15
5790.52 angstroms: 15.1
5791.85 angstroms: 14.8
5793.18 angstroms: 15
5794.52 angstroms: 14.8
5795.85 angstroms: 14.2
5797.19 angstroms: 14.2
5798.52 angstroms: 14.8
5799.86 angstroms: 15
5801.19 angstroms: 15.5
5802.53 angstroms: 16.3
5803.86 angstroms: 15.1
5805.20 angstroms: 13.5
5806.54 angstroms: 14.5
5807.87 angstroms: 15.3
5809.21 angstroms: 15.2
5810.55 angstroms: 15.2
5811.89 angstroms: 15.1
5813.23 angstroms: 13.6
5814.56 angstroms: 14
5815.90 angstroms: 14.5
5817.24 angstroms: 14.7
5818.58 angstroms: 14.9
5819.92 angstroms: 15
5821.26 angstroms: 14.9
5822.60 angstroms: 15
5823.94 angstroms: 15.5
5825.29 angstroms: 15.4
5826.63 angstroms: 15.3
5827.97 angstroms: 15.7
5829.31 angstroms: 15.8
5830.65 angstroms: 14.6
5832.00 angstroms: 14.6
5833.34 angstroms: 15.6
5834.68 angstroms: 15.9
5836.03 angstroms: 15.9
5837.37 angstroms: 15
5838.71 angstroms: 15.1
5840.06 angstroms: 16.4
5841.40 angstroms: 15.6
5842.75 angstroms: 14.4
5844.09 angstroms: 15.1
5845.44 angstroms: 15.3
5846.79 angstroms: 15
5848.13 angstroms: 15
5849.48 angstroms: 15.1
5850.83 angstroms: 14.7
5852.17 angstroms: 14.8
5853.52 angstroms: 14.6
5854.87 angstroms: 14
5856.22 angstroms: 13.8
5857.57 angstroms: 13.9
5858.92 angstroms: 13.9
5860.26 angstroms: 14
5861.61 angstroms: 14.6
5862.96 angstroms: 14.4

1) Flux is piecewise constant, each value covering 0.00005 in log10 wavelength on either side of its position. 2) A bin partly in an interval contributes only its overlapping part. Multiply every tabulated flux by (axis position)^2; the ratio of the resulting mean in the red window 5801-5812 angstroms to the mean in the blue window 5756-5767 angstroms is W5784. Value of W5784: 1.14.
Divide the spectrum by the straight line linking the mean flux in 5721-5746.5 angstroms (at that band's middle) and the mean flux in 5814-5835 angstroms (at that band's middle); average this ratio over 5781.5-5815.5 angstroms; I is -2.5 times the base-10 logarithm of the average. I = 0.025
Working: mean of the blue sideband 15.1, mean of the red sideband 15.1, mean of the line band 14.7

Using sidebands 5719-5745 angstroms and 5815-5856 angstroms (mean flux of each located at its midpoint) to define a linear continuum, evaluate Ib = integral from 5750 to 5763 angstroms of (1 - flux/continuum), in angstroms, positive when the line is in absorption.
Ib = 1.4 angstroms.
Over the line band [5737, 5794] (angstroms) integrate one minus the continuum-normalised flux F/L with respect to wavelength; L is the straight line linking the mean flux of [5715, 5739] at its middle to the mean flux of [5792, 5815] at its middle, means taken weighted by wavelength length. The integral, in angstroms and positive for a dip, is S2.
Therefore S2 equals 2.8 angstroms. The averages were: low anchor 15.4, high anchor 14.8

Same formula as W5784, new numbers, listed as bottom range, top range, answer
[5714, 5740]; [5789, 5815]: 1.00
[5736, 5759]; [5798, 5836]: 1.09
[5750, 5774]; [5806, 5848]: 1.09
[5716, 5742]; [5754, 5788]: 0.95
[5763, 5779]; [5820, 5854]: 1.07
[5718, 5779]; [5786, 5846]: 1.05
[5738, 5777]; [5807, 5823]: 1.07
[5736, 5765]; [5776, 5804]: 1.06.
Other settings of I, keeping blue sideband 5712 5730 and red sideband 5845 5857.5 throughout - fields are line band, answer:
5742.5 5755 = 0.030 mag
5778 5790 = 0.025 mag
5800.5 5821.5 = -0.003 mag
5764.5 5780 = 0.021 mag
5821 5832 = -0.036 mag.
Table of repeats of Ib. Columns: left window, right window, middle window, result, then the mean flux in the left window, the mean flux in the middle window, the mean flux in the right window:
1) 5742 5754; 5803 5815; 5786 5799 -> 0.00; 14.7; 14.7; 14.7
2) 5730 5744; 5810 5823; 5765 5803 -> 0.03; 14.8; 14.7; 14.7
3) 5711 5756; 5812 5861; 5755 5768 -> 1.09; 14.8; 13.6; 14.9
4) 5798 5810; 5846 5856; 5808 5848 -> -0.69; 15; 15.1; 14.7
